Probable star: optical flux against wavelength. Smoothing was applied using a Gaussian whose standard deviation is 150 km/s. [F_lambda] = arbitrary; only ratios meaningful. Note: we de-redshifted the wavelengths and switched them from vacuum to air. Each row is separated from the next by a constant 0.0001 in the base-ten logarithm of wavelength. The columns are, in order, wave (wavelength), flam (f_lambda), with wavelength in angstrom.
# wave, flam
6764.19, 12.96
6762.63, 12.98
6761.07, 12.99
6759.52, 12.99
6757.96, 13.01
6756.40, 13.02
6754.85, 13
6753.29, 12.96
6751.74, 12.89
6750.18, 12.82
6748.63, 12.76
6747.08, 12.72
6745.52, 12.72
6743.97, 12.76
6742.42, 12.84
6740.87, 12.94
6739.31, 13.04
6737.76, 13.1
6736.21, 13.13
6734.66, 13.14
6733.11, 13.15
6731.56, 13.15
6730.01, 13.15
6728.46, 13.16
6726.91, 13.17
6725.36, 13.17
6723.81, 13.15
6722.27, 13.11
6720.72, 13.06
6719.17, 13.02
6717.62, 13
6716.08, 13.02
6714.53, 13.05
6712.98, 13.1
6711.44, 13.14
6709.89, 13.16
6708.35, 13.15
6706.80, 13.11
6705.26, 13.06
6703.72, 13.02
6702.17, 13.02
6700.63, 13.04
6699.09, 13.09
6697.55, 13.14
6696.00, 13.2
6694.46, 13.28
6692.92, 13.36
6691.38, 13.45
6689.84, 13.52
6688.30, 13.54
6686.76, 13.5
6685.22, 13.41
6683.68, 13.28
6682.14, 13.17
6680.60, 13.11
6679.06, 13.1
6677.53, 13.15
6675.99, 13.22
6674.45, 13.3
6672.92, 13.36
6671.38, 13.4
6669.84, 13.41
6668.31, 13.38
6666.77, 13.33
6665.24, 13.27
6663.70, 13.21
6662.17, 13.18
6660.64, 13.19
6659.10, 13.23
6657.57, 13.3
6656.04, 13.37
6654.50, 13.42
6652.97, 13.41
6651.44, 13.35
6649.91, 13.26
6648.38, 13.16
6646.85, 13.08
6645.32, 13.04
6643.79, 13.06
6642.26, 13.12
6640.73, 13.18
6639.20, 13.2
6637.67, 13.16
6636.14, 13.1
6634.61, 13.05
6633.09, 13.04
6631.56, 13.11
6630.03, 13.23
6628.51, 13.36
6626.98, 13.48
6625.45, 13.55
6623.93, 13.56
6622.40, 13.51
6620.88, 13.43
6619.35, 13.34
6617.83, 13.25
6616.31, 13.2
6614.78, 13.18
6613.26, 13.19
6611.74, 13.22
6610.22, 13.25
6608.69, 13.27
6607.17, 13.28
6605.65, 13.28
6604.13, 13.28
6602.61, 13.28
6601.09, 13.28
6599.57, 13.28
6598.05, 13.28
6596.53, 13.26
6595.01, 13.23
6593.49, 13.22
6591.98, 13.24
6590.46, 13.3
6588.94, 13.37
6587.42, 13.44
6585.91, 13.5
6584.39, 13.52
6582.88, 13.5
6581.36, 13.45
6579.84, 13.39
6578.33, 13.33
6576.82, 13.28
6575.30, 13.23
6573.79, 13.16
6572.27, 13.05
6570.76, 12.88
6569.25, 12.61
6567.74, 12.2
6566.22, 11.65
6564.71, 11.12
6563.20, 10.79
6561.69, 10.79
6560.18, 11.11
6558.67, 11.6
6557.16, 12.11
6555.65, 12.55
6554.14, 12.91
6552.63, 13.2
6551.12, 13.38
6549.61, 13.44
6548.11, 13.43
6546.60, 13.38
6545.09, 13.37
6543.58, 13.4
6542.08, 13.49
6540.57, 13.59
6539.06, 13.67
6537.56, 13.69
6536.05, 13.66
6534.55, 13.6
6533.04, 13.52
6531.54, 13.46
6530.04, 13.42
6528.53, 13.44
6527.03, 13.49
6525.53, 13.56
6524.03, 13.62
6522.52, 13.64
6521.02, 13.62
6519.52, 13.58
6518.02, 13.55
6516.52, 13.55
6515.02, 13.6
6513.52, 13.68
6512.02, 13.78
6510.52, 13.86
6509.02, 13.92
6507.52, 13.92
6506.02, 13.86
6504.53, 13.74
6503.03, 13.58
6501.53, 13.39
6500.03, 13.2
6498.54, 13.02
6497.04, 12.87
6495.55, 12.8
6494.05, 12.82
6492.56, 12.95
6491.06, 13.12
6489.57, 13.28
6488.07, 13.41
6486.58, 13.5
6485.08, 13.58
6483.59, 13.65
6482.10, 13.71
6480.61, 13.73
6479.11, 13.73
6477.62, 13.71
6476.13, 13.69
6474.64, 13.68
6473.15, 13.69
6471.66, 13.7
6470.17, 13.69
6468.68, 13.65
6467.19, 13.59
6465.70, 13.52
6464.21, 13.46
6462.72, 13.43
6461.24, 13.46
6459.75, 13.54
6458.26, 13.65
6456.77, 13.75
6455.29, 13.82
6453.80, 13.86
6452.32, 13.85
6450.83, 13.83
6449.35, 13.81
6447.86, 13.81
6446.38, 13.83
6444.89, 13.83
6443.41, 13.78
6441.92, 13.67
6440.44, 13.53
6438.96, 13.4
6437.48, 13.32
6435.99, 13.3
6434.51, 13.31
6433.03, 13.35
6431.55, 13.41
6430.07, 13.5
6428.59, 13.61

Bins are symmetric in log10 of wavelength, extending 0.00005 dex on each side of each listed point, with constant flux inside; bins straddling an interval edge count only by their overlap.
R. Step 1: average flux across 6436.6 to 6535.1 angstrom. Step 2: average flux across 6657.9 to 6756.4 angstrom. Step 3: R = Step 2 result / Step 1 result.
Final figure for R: 1.0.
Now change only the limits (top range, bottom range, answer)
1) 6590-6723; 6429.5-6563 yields 0.99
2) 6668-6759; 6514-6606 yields 1.00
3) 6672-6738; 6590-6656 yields 0.99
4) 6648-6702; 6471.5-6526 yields 0.98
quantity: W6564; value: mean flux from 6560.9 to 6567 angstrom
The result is 11.1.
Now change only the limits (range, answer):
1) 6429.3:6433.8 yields 13.4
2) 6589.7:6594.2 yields 13.3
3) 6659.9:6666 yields 13.2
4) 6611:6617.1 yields 13.2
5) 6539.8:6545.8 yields 13.5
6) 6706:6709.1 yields 13.1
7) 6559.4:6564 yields 10.9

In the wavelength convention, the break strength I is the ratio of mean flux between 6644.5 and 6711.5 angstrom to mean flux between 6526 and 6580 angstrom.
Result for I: 1.03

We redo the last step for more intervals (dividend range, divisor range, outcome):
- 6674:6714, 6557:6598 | 1.04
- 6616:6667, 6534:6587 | 1.03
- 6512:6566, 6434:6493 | 0.96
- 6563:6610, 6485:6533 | 0.97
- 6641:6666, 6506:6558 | 0.98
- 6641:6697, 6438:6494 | 0.98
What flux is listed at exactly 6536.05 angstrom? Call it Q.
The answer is 13.66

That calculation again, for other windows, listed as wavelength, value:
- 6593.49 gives 13.22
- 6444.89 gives 13.83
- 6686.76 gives 13.5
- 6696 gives 13.2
